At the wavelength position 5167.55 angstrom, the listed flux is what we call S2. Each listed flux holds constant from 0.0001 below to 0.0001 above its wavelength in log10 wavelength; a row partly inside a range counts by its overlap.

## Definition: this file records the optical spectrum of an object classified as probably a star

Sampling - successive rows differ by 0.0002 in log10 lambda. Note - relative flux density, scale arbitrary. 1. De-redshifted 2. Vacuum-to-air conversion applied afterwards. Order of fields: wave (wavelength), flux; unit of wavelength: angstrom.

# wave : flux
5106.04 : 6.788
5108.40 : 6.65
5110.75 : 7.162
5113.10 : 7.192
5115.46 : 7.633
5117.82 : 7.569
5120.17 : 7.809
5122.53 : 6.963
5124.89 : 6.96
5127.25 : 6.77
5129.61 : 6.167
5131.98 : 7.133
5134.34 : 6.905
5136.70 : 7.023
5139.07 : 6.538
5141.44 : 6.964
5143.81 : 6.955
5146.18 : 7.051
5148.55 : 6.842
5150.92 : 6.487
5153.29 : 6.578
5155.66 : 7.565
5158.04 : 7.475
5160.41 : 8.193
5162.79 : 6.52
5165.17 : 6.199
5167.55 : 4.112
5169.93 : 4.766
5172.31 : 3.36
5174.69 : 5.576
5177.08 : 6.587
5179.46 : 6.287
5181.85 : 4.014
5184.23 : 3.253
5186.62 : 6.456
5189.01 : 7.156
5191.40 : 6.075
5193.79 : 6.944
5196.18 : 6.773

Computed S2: 4.112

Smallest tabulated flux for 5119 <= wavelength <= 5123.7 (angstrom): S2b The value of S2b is 6.963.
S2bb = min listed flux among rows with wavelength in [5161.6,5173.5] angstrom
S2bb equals 3.36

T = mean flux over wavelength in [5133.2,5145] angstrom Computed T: 6.87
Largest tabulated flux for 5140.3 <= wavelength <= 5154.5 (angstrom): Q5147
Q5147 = 7.051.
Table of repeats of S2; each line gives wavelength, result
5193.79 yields 6.944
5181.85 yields 4.014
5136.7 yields 7.023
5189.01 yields 7.156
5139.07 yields 6.538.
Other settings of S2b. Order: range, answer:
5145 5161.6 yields 6.487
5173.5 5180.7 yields 5.576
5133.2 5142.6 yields 6.538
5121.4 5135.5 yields 6.167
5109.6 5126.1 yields 6.96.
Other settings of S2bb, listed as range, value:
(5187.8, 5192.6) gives 6.075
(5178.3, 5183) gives 4.014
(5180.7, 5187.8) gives 3.253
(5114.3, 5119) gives 7.569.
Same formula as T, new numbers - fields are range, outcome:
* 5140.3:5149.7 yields 6.95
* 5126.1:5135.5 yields 6.74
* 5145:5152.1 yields 6.8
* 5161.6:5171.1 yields 5.4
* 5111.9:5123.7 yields 7.43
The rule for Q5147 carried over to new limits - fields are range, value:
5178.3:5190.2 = 7.156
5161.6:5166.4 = 6.52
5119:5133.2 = 7.809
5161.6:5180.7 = 6.587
